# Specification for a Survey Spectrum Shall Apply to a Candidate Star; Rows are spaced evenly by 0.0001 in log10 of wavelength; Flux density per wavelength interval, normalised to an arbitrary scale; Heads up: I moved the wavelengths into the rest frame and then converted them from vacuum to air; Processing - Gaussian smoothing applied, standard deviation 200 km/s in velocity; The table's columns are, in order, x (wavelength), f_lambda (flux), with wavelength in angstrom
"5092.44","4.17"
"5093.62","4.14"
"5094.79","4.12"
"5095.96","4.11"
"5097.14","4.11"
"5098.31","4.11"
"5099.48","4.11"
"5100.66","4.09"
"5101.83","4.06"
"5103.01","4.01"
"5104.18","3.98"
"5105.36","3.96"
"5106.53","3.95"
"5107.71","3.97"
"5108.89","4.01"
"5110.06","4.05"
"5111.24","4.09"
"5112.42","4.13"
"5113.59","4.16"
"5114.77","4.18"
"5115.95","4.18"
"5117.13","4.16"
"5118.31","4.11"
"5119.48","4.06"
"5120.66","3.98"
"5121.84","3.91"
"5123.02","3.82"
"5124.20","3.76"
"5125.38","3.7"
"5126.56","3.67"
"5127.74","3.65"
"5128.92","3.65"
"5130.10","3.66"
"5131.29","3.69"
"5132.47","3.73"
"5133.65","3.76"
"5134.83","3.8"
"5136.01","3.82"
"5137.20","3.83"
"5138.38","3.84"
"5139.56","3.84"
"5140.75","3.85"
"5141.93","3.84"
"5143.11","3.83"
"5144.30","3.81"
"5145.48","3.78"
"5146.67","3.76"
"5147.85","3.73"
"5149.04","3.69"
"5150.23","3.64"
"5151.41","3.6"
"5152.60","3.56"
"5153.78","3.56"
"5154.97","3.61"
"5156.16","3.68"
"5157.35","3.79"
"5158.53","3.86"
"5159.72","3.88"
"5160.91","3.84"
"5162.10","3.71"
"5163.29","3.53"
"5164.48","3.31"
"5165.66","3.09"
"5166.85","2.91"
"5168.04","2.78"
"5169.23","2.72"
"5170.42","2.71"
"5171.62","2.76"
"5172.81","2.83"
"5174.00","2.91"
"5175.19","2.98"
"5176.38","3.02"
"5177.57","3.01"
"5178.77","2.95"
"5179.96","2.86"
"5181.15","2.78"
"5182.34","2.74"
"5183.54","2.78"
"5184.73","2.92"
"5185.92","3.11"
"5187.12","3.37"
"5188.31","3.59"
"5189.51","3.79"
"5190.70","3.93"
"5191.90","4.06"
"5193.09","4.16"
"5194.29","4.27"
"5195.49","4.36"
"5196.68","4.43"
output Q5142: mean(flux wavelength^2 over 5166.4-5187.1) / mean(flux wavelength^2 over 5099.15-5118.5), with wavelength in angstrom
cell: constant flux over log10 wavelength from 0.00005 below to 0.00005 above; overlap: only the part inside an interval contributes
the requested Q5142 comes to 0.73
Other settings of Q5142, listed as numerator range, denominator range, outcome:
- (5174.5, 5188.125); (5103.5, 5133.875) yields 0.78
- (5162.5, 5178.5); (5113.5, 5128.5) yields 0.77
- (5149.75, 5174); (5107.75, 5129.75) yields 0.86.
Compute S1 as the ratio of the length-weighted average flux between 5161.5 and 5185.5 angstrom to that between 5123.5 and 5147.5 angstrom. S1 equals 0.79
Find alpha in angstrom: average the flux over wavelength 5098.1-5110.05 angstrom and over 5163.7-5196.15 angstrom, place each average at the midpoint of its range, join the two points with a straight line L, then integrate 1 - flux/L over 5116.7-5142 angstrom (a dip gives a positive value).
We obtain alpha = -0.4 angstrom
